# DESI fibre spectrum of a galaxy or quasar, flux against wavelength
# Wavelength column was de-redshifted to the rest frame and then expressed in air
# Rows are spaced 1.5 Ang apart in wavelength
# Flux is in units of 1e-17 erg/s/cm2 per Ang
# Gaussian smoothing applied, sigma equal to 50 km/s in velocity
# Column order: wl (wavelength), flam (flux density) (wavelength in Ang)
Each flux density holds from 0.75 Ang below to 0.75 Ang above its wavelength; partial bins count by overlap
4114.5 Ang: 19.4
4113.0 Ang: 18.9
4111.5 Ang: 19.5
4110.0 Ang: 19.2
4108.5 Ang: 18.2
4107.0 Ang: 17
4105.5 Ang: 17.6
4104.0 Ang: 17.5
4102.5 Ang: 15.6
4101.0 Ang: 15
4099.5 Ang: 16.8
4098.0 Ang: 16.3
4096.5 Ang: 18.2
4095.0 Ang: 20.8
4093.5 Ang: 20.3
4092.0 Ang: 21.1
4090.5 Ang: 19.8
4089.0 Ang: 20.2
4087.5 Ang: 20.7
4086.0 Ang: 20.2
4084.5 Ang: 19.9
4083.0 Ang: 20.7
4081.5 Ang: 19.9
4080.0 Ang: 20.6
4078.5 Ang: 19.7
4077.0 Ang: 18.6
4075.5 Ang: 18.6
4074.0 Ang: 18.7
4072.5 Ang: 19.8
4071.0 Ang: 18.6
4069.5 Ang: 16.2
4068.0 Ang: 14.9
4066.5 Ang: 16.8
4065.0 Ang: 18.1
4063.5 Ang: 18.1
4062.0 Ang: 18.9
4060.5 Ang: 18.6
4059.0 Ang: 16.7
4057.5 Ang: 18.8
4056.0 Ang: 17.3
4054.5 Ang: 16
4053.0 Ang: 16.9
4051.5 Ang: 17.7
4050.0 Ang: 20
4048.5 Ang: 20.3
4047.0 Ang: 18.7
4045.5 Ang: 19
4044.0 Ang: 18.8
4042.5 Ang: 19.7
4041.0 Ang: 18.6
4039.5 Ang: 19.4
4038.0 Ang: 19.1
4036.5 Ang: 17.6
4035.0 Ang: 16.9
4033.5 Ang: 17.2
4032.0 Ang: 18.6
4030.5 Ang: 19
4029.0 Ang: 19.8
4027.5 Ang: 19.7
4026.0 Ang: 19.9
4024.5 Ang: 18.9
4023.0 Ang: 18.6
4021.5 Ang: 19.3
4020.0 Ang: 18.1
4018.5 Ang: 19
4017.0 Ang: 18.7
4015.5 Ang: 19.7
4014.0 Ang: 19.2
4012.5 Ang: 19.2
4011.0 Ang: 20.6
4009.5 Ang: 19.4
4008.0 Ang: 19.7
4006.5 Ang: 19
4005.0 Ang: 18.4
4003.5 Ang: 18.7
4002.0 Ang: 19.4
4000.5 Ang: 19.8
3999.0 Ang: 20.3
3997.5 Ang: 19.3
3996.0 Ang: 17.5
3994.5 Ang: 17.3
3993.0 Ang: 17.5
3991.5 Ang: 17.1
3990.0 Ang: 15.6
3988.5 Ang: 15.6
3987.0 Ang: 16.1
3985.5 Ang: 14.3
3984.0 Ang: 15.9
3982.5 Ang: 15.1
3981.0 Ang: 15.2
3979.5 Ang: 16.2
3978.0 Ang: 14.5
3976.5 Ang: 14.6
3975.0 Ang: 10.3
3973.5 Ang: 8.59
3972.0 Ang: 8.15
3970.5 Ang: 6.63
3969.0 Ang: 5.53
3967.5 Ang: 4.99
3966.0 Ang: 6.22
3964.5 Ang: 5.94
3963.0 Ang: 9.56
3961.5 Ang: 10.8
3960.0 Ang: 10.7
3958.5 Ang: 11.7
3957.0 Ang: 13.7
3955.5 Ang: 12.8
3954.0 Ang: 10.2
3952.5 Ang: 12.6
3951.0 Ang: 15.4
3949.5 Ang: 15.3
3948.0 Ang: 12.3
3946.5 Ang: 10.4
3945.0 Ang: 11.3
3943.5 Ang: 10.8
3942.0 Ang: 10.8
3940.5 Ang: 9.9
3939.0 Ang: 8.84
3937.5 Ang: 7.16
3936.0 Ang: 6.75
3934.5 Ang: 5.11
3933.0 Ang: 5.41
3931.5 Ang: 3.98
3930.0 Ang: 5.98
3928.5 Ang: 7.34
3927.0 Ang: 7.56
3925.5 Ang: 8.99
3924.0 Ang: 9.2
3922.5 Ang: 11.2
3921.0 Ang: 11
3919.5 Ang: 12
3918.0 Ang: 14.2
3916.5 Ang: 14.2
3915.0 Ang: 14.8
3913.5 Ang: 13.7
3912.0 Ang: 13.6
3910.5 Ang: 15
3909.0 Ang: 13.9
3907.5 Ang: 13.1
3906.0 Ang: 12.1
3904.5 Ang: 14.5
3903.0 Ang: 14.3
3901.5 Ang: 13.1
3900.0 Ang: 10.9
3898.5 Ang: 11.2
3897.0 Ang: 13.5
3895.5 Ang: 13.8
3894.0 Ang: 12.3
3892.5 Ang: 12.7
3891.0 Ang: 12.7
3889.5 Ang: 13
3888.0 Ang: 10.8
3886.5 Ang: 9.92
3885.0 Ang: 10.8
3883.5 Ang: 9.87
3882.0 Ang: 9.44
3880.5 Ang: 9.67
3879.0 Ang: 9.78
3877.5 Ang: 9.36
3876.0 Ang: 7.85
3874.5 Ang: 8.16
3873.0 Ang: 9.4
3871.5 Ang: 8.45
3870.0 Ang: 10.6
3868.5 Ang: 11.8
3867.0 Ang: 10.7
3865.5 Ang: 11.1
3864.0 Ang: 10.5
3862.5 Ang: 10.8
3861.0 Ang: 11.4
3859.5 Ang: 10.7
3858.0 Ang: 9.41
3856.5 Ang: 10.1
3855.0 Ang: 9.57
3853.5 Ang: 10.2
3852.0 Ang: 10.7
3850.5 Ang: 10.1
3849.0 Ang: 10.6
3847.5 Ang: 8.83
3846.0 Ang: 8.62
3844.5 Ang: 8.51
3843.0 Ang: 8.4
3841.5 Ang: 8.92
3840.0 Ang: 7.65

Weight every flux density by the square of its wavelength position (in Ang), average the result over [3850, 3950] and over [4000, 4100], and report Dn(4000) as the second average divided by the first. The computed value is 1.9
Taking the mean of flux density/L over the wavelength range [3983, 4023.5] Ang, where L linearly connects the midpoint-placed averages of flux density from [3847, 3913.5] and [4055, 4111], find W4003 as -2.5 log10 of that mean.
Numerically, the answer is -0.169 mag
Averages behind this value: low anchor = 11.2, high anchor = 18.5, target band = 18.2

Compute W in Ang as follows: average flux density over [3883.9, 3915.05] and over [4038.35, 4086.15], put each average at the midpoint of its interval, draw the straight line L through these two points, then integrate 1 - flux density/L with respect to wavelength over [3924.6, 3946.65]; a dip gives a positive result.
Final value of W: 9.59 Ang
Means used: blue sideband 12.8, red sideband 18.6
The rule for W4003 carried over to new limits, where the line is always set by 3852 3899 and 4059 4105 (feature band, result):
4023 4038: -0.13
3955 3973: 0.50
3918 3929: 0.24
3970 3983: 0.19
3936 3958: 0.18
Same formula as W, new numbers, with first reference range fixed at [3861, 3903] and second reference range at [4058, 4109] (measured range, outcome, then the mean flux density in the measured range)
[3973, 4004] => -2.5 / 16.2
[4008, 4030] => -4.4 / 19.3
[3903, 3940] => 5.4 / 10.5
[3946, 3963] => 1.7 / 12.3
